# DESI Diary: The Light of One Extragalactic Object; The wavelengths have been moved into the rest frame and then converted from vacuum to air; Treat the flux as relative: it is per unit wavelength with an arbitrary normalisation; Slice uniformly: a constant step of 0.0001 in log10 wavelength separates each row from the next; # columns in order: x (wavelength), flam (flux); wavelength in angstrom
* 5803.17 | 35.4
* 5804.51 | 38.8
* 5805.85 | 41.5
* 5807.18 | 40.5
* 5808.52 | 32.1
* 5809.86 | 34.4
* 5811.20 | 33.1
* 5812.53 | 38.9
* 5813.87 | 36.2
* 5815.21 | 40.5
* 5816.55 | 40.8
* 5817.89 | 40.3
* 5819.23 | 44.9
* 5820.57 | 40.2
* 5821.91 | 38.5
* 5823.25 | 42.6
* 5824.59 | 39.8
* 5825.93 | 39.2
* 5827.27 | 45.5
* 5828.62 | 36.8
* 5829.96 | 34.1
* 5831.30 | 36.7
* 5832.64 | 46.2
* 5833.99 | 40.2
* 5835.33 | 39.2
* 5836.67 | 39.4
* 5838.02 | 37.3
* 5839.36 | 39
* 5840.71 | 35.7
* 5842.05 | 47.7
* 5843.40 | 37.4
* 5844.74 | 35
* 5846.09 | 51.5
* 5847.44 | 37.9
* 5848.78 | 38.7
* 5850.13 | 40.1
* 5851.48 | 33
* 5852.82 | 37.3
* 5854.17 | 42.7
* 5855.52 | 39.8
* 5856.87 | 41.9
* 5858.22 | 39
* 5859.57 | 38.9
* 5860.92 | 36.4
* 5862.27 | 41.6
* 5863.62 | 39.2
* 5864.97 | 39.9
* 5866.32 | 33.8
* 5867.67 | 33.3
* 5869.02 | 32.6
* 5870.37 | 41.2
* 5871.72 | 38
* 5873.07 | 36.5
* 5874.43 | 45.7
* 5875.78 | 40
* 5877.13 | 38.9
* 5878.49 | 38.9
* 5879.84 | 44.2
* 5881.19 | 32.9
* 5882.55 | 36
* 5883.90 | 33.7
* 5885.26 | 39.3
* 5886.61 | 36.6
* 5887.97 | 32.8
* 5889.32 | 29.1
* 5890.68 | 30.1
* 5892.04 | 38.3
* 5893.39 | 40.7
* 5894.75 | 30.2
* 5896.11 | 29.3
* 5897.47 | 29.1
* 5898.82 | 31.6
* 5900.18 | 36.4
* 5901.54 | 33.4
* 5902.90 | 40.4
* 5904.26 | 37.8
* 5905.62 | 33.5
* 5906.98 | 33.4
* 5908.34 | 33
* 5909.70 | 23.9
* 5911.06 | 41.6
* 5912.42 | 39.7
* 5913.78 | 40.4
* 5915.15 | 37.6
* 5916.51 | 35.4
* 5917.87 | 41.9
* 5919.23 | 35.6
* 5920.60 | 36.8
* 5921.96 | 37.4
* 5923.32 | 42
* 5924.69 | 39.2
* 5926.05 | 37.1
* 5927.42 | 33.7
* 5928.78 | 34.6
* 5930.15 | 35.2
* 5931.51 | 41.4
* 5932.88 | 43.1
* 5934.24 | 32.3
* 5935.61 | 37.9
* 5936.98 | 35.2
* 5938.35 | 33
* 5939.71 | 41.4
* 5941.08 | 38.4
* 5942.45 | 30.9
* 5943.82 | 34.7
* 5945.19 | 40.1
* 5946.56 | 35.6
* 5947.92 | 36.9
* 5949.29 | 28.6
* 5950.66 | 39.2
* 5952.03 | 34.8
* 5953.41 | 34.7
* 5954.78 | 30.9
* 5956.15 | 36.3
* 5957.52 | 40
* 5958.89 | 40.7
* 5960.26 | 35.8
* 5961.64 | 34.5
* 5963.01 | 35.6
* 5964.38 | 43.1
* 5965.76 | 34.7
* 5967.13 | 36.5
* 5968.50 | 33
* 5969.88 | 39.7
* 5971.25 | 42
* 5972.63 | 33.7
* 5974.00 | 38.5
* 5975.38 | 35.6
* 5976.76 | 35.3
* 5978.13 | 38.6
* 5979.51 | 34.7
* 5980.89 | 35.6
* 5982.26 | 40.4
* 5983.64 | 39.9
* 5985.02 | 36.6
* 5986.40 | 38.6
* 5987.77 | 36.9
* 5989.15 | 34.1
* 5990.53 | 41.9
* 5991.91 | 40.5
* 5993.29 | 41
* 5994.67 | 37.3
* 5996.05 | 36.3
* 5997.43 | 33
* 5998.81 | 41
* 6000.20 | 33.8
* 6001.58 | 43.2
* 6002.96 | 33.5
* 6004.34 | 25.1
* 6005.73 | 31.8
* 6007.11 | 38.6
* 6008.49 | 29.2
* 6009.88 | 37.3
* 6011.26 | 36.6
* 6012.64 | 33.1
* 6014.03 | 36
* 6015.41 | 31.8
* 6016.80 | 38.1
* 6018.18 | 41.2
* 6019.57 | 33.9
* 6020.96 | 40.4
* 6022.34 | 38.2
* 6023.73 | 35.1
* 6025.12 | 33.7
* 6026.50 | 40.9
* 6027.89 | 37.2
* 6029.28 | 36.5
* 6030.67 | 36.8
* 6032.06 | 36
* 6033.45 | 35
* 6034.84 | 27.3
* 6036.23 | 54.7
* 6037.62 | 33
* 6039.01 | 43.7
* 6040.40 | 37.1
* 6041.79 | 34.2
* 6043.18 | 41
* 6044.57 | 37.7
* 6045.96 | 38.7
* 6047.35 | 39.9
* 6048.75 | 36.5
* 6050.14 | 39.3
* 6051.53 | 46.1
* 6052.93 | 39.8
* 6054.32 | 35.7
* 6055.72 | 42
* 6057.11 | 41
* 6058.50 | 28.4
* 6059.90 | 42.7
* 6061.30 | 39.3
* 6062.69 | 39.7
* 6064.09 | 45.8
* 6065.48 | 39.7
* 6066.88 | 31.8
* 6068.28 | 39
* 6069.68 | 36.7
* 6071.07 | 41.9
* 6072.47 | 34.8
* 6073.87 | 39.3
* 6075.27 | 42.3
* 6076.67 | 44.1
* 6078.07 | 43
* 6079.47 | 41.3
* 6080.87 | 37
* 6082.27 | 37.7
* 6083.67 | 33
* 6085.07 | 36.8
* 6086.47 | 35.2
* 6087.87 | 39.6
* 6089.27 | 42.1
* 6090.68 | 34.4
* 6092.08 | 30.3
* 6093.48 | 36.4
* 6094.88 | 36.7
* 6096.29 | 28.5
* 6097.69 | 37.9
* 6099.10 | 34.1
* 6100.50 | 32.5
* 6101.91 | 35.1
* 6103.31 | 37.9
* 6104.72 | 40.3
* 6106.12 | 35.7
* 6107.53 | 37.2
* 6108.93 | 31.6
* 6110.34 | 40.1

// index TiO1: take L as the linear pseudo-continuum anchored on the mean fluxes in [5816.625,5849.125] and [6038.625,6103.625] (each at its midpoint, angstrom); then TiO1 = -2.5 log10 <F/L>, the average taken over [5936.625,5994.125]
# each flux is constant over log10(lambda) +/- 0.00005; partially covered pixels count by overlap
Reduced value 0.06 mag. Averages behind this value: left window 40.2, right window 38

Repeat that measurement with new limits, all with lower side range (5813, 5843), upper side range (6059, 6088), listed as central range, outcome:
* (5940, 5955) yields 0.12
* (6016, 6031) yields 0.05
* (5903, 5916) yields 0.11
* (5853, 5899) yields 0.08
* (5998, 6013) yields 0.13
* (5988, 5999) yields 0.04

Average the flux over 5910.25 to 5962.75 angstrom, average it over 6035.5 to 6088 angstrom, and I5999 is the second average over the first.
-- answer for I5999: 1.06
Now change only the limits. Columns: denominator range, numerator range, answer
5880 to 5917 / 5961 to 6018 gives 1.05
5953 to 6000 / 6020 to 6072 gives 1.03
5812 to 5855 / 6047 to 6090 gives 0.98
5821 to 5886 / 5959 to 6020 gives 0.94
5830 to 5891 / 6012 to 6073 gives 0.99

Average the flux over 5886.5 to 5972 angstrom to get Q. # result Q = 36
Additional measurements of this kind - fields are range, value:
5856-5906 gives 36.5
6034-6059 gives 38.7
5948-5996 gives 37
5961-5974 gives 37.1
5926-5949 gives 36.4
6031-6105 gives 38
